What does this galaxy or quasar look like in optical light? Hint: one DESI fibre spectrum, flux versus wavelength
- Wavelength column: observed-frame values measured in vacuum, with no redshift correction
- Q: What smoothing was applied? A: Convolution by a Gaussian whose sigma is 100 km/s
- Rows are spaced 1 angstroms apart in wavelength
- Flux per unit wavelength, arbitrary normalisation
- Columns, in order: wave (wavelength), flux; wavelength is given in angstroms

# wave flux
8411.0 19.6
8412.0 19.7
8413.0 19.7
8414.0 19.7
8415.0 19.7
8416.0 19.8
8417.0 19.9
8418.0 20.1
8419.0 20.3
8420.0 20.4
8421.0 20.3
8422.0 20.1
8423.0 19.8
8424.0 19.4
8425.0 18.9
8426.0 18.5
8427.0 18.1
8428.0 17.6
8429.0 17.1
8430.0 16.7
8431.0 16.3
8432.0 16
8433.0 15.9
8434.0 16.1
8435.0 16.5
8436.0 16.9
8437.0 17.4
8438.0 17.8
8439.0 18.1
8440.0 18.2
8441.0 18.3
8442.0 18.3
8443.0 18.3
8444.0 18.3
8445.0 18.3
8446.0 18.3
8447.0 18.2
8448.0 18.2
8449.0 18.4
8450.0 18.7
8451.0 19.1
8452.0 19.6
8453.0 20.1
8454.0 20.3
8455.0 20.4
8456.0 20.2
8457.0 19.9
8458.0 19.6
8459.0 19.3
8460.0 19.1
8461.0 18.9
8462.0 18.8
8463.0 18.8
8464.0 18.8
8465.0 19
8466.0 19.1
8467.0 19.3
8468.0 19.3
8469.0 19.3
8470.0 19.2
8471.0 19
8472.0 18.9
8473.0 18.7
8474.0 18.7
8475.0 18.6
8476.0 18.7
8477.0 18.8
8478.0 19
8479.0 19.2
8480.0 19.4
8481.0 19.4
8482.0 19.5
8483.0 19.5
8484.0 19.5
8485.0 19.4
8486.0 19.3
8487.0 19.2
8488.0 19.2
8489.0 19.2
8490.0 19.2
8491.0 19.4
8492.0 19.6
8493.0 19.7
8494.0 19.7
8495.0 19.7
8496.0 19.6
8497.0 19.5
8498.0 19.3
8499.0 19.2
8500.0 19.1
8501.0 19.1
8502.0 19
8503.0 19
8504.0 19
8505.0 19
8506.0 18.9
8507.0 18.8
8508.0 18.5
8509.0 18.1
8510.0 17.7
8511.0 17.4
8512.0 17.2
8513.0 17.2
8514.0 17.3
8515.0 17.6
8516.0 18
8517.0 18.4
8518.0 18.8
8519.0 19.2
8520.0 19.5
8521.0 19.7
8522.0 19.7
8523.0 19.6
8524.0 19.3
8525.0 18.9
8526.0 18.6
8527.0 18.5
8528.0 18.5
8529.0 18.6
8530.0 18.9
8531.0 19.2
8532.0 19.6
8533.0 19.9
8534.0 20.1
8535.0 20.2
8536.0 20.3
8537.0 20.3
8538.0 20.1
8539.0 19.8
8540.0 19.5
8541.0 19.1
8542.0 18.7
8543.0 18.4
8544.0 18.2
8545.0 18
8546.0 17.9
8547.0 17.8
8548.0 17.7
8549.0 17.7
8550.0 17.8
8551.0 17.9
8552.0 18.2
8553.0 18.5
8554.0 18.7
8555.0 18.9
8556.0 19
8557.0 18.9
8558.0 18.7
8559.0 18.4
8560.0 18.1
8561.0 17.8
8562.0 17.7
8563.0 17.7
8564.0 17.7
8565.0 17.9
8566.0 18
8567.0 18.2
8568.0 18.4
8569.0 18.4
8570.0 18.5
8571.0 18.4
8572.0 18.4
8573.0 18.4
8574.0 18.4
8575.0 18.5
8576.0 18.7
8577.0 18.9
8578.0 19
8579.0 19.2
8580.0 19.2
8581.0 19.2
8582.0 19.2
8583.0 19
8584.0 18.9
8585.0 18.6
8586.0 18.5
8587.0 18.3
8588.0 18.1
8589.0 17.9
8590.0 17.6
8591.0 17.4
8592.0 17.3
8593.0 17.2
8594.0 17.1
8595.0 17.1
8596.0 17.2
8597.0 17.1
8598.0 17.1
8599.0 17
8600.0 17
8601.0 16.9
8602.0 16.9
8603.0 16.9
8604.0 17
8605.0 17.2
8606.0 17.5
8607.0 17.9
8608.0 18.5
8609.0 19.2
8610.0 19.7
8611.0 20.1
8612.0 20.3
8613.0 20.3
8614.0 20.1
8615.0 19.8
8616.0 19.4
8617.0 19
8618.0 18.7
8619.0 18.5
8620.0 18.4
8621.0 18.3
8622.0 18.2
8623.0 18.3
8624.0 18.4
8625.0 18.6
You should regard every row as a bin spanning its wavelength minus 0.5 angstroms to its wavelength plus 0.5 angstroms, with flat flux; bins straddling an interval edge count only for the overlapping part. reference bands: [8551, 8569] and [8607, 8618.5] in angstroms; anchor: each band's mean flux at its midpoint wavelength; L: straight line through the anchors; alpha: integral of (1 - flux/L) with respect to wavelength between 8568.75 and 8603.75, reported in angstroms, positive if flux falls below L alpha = 1.5 angstroms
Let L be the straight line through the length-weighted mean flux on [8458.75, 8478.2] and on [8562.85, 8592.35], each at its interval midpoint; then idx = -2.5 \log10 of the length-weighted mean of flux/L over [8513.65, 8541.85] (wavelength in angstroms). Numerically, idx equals -0.030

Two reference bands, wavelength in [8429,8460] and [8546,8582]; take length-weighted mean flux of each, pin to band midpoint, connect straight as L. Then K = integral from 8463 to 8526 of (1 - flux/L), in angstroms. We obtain -2.3 angstroms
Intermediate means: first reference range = 18.3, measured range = 19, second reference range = 18.4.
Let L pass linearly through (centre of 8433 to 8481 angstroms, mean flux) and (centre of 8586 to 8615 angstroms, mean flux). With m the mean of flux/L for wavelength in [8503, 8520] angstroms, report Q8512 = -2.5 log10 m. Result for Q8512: 0.011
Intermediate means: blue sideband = 18.7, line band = 18.3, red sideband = 18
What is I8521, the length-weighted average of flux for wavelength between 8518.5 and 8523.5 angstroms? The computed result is 19.5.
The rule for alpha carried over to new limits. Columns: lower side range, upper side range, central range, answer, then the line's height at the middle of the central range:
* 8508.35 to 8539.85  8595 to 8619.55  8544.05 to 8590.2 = 0.53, 18.6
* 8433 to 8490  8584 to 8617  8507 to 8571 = -0.59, 18.4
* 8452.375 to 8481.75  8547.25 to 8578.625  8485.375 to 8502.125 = -0.34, 19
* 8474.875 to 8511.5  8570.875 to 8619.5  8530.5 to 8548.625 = -0.39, 18.7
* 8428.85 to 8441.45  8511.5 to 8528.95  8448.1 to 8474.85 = -2.64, 17.5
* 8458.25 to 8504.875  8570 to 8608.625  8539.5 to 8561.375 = 0.06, 18.4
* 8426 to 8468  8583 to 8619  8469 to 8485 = -0.67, 18.3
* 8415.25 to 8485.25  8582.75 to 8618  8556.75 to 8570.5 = 0.11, 18.3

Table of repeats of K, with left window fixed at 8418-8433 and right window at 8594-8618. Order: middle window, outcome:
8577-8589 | -0.36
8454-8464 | -0.55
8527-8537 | -0.62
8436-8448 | 0.25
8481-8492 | -0.57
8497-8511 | -0.32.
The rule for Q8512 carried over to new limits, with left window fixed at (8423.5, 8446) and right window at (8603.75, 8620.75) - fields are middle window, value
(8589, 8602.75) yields 0.10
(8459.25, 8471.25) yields -0.07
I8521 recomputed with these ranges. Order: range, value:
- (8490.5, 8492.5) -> 19.5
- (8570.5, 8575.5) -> 18.4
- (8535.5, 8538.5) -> 20.2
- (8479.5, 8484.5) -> 19.5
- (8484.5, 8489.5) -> 19.3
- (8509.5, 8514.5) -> 17.4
